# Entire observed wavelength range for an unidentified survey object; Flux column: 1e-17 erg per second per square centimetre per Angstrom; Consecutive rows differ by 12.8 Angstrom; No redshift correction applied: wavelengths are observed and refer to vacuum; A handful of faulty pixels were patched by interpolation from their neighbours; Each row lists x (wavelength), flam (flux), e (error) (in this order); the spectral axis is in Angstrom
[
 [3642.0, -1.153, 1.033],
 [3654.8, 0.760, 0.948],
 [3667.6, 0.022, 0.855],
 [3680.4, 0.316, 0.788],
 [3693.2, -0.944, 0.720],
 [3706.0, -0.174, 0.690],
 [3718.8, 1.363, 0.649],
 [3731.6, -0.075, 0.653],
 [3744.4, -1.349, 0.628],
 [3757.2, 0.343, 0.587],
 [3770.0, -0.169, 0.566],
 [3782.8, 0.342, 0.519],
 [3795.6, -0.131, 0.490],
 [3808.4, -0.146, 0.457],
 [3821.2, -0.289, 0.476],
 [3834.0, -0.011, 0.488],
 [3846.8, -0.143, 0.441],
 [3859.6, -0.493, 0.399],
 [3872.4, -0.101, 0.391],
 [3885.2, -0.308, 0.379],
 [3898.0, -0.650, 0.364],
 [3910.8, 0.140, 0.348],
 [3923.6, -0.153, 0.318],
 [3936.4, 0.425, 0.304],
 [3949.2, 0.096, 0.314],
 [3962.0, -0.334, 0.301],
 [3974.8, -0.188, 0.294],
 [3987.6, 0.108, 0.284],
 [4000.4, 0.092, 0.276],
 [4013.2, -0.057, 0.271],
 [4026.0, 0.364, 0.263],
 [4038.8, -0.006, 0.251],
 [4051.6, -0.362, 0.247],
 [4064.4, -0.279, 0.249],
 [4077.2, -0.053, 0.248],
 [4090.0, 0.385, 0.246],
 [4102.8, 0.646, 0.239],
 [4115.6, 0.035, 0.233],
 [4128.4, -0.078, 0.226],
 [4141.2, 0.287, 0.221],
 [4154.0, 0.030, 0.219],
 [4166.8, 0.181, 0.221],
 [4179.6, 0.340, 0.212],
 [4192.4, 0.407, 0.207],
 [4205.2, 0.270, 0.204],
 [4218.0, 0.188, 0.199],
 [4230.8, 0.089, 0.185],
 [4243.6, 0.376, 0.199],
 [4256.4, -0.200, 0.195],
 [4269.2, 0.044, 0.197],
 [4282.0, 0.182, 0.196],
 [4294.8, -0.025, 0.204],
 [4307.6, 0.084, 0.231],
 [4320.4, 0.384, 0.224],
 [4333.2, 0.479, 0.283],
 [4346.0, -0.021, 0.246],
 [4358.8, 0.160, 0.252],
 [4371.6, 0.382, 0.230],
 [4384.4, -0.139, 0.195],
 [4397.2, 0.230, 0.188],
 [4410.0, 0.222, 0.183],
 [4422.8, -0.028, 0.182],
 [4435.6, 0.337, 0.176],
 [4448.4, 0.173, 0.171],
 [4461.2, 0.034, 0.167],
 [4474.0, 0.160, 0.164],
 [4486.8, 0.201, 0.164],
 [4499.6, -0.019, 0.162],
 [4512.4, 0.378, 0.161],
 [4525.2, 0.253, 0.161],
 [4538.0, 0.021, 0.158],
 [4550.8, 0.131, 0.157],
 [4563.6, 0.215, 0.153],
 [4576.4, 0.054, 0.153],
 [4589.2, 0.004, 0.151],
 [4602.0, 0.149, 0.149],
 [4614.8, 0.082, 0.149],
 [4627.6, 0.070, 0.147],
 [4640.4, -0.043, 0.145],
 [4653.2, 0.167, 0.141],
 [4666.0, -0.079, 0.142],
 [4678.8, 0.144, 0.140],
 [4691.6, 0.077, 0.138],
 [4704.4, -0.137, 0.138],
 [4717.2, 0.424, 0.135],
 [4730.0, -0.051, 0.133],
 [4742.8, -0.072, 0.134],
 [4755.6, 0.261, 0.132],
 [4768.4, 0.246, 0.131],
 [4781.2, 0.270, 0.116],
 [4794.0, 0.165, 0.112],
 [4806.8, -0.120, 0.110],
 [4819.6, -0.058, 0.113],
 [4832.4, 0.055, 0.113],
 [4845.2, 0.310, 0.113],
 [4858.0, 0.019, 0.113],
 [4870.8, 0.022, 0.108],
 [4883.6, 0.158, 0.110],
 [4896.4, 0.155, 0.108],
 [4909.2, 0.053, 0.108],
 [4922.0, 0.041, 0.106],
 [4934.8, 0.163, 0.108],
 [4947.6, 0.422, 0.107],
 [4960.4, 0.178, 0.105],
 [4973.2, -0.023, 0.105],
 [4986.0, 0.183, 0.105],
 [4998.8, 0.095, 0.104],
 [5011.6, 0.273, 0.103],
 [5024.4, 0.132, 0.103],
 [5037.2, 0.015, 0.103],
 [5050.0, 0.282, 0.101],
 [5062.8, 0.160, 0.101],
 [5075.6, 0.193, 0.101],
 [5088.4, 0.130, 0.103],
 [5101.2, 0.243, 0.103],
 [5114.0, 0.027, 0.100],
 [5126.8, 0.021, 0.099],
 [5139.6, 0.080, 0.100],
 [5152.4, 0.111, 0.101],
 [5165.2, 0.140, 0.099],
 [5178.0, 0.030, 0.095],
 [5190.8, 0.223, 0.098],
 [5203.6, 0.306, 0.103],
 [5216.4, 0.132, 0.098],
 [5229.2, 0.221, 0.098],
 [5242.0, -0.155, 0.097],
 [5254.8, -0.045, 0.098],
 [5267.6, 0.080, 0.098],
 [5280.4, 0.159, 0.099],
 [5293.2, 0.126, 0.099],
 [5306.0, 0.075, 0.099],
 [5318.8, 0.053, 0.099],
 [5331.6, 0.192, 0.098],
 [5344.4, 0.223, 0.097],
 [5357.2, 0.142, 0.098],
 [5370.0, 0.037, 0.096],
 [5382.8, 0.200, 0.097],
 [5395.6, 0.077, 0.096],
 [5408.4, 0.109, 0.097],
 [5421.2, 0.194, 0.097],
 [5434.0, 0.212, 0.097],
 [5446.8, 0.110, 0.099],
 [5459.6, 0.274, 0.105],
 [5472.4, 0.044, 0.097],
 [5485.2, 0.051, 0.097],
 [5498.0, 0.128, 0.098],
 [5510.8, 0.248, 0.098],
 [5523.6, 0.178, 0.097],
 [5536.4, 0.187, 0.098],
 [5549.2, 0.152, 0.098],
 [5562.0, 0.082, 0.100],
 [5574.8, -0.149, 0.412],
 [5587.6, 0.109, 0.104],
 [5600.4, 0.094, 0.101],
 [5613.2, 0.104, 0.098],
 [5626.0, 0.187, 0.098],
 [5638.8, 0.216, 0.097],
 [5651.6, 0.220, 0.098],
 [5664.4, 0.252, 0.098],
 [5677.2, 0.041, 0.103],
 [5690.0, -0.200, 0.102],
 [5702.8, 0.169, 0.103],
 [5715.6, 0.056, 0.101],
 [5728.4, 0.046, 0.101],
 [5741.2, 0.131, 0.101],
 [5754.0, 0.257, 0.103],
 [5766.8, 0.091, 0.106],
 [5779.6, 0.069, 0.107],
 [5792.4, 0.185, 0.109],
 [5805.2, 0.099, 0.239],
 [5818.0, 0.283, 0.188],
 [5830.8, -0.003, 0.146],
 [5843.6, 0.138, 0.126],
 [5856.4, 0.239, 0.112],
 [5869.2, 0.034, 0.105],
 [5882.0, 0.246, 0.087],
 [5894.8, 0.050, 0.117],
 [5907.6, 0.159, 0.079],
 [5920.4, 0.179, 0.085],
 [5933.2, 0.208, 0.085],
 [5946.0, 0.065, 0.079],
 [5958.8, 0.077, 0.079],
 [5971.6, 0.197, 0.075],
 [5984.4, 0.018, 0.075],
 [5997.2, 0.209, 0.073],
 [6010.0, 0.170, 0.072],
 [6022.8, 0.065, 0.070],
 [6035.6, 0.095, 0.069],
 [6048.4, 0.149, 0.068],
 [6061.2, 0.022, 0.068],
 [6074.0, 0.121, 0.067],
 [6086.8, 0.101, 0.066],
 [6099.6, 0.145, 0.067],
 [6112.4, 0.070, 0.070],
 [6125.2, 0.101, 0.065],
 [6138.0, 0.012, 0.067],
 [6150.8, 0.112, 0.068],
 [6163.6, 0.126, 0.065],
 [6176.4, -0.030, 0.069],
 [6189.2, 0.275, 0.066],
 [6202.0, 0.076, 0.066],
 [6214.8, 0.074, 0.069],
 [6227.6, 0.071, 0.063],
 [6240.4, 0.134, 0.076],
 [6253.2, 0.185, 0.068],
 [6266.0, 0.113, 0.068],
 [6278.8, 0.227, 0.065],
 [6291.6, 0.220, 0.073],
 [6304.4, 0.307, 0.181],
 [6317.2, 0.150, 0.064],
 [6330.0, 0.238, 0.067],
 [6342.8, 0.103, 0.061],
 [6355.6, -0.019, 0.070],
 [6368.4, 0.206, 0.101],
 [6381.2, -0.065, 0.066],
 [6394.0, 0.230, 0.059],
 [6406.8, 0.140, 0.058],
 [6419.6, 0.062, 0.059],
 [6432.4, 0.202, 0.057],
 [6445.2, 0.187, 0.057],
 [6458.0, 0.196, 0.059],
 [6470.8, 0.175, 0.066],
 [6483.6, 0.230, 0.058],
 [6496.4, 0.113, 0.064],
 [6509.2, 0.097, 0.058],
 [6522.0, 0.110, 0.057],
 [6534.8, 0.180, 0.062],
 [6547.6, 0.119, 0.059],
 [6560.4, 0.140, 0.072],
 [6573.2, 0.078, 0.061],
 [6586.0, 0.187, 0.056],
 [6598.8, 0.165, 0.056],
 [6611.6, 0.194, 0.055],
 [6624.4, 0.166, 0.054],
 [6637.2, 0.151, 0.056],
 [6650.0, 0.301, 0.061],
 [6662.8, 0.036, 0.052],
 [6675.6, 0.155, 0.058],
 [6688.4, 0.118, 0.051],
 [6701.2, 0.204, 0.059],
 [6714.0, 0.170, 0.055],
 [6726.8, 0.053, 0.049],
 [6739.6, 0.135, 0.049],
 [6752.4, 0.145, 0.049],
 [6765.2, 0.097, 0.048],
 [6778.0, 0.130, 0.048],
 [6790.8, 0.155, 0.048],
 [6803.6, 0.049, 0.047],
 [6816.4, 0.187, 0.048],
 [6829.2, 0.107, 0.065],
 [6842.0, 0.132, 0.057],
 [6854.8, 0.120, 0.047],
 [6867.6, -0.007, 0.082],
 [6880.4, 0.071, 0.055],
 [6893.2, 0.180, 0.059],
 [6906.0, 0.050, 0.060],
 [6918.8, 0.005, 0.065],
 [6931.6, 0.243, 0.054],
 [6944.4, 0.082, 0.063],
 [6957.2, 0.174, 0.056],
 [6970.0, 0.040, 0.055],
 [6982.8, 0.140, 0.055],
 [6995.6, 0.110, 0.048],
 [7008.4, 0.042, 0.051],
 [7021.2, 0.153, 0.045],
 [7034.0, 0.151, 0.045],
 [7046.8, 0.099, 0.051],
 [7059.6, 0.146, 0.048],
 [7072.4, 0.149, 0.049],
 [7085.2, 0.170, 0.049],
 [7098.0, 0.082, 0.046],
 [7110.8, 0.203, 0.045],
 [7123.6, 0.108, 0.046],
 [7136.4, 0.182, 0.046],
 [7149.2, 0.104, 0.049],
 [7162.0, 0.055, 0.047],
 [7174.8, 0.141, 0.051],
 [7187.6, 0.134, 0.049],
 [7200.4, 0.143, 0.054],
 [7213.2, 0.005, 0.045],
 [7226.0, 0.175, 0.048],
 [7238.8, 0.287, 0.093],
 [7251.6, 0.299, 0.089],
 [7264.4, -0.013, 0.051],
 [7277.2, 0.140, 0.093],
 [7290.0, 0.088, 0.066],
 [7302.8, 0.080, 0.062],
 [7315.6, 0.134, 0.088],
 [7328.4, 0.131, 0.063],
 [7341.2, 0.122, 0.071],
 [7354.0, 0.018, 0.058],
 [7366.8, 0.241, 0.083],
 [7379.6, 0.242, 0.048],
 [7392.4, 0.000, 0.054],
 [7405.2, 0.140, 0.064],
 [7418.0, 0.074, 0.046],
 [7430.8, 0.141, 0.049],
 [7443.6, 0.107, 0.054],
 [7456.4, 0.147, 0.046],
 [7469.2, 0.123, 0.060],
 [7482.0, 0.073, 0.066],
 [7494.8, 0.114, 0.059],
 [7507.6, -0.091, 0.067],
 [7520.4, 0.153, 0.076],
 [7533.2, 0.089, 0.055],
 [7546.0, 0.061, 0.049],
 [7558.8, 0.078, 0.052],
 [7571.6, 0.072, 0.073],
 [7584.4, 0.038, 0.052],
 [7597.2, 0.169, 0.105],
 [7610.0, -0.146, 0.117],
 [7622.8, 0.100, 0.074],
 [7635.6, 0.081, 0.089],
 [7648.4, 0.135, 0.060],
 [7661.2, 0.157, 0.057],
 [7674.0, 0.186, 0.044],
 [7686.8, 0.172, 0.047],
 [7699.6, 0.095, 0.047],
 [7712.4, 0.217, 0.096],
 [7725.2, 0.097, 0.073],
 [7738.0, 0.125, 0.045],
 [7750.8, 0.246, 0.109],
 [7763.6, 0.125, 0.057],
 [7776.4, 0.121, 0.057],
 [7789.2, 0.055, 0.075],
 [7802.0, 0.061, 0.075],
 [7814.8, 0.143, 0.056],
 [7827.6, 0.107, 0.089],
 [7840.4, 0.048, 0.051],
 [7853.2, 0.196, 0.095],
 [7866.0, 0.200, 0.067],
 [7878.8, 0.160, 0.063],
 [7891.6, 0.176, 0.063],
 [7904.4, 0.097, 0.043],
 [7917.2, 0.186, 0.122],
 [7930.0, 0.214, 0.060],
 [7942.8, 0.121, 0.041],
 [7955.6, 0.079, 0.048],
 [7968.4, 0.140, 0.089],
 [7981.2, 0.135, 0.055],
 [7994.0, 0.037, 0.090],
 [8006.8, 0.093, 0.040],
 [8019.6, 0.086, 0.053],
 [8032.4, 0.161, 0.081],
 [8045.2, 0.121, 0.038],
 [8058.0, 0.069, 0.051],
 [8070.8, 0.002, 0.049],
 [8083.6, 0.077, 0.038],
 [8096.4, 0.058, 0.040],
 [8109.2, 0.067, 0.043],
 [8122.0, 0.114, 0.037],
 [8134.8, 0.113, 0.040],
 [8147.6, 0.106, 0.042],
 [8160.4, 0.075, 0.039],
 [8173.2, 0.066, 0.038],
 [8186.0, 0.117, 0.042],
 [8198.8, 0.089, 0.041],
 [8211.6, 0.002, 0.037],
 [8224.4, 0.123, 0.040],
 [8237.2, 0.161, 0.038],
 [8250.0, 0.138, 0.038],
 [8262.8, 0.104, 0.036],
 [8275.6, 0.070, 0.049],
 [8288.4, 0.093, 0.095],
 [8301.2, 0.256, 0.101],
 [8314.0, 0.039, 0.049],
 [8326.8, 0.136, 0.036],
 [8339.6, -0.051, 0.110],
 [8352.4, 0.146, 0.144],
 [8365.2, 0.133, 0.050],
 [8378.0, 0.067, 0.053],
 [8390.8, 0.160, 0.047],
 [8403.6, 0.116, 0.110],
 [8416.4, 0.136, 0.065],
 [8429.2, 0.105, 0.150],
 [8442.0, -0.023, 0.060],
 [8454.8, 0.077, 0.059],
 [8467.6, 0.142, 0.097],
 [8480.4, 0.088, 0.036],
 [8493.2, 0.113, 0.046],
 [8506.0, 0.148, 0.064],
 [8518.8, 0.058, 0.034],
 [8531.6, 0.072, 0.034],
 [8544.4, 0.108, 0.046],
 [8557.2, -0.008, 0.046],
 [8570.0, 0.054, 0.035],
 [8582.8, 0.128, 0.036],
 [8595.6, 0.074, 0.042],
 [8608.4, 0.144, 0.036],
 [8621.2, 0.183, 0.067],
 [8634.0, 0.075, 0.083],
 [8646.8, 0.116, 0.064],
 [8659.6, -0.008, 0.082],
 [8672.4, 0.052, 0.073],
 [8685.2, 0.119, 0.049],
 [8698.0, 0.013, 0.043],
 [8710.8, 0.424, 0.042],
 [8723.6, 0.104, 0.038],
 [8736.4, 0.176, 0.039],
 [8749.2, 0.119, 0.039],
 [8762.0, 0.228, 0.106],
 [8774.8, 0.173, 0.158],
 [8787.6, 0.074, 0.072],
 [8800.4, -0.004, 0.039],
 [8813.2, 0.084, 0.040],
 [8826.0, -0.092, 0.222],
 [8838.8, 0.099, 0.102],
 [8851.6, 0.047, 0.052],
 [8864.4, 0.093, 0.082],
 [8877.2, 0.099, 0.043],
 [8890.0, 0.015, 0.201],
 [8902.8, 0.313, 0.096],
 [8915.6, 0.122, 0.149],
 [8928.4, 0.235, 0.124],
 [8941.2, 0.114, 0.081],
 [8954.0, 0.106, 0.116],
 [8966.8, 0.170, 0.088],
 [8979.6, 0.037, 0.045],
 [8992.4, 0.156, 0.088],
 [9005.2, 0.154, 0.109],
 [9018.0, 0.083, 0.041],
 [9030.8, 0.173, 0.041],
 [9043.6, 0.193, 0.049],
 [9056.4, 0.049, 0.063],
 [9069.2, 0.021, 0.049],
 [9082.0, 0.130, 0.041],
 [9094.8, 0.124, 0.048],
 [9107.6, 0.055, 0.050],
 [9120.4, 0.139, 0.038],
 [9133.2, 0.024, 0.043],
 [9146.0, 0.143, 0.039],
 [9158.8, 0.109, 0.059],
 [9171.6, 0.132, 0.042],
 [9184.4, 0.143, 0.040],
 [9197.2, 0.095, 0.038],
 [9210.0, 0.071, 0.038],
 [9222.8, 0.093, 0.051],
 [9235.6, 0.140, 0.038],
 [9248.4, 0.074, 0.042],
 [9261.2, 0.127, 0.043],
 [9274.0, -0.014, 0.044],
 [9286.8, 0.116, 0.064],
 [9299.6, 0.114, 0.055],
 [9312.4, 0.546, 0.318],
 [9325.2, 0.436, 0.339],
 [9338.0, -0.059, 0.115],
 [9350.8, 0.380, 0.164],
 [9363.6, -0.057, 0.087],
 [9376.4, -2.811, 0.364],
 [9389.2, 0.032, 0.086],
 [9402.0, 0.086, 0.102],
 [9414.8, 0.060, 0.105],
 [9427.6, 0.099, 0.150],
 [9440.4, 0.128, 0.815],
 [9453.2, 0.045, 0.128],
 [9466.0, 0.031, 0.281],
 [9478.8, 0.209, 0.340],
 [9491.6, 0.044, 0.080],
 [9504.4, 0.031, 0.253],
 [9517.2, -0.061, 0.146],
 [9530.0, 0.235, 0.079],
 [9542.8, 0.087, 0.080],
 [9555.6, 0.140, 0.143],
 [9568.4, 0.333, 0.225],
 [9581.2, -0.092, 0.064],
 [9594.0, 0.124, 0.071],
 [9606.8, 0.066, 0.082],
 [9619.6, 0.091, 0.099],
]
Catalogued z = 0.327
